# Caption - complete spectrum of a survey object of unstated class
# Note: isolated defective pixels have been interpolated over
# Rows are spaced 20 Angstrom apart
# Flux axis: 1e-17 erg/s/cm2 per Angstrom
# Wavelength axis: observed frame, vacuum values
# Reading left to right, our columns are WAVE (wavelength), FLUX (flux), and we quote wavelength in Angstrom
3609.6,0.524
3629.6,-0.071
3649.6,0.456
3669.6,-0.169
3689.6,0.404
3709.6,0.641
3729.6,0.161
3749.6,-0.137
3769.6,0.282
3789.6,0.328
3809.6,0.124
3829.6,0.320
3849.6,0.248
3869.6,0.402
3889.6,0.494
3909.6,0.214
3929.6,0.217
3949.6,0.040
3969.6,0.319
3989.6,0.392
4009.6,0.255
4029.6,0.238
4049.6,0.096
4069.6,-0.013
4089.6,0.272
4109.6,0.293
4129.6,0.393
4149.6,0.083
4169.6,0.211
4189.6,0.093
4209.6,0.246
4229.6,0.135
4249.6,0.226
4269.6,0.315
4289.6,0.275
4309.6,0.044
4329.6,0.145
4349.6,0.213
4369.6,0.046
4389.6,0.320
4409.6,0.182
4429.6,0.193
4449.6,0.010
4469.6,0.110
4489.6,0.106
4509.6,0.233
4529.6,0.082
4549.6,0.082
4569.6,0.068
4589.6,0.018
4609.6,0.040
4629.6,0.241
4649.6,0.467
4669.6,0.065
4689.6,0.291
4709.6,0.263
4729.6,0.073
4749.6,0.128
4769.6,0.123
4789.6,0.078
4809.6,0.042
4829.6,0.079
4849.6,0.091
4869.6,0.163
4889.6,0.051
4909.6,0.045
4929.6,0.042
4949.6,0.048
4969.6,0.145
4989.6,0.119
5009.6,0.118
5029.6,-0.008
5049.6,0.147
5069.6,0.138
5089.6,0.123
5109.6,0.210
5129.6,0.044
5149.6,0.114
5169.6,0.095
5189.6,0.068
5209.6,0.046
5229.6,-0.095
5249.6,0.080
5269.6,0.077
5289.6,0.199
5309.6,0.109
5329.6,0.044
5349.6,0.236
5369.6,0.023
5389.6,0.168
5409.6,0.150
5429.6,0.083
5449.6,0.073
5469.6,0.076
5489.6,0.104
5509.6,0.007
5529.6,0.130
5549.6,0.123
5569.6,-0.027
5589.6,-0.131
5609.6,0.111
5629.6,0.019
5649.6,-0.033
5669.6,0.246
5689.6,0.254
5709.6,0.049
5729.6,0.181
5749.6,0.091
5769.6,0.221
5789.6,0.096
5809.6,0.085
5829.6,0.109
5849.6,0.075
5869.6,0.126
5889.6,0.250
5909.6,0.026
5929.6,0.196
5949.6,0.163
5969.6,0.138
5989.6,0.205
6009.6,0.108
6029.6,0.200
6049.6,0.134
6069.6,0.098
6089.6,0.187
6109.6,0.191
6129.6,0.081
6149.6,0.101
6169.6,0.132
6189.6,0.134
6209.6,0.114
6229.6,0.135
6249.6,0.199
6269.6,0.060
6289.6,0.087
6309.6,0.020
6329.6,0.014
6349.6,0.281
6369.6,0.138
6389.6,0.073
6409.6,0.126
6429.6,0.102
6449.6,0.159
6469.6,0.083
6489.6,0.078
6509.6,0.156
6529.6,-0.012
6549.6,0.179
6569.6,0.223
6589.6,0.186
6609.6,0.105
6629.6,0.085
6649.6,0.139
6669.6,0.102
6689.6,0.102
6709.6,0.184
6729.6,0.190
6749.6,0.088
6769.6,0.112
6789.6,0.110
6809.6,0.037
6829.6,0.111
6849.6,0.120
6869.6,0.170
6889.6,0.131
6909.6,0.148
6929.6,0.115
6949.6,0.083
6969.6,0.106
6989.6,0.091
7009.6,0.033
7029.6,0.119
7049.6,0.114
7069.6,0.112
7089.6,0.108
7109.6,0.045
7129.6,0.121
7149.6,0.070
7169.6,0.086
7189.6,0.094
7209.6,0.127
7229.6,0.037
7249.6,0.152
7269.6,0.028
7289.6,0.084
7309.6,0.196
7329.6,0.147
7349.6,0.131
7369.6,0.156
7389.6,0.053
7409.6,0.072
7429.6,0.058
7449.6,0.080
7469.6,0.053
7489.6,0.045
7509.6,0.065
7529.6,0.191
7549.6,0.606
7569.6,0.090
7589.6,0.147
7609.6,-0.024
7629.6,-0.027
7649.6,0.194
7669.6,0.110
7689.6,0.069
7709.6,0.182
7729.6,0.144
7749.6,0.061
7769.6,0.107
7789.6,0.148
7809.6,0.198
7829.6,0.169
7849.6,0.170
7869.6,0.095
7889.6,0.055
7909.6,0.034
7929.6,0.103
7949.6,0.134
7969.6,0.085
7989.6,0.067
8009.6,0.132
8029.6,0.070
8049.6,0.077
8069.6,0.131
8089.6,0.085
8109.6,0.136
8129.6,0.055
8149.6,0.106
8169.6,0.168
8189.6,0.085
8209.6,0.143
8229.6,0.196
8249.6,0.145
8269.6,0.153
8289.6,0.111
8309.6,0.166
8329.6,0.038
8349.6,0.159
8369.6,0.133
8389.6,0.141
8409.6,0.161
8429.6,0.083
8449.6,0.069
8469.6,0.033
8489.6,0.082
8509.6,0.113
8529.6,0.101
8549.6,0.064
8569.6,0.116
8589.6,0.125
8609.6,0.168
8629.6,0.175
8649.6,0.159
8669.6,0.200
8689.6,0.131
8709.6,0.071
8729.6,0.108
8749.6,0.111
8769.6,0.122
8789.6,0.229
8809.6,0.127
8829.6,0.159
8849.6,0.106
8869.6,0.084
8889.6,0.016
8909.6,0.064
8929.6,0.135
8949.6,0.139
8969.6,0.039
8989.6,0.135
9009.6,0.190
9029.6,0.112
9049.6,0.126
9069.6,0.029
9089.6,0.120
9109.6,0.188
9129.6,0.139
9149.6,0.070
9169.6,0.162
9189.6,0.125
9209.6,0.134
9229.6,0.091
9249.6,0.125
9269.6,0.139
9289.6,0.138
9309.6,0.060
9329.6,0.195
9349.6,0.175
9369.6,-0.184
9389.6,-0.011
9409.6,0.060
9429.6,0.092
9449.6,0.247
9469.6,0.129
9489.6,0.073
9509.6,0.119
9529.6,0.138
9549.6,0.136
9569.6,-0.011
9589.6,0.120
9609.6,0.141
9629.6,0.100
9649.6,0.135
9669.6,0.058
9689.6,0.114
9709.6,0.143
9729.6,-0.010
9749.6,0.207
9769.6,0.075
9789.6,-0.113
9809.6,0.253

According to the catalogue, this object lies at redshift 1.02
